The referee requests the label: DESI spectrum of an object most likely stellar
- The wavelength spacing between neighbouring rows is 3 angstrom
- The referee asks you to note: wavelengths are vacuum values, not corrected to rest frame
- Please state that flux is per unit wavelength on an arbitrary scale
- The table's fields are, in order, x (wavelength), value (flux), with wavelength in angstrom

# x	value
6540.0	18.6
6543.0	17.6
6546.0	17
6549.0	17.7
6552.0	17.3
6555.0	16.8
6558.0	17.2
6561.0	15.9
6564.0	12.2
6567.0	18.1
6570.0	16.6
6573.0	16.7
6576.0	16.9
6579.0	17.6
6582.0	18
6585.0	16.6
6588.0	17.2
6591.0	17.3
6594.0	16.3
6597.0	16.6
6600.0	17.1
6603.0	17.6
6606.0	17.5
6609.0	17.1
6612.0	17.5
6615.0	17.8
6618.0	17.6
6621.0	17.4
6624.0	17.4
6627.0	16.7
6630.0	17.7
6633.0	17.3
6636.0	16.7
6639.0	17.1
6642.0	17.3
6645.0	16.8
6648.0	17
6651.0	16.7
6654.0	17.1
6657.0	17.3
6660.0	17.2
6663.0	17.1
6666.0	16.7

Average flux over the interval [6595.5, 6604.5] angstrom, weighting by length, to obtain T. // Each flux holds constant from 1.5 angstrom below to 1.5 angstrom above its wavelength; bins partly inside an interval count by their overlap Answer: 17.1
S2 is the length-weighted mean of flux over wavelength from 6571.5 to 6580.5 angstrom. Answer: 17.1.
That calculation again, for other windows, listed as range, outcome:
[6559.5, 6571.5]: 15.7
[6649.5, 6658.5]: 17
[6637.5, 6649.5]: 17.1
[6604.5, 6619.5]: 17.5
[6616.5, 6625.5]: 17.5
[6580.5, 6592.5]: 17.3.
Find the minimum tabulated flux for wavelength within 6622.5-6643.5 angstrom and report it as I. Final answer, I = 16.7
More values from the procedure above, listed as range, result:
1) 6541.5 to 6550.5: 17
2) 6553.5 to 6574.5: 12.2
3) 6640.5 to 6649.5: 16.8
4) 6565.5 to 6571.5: 16.6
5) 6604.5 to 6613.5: 17.1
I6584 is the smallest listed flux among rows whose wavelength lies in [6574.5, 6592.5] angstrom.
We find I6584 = 16.6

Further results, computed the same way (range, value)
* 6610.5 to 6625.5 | 17.4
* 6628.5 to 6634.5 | 17.3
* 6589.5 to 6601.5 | 16.3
